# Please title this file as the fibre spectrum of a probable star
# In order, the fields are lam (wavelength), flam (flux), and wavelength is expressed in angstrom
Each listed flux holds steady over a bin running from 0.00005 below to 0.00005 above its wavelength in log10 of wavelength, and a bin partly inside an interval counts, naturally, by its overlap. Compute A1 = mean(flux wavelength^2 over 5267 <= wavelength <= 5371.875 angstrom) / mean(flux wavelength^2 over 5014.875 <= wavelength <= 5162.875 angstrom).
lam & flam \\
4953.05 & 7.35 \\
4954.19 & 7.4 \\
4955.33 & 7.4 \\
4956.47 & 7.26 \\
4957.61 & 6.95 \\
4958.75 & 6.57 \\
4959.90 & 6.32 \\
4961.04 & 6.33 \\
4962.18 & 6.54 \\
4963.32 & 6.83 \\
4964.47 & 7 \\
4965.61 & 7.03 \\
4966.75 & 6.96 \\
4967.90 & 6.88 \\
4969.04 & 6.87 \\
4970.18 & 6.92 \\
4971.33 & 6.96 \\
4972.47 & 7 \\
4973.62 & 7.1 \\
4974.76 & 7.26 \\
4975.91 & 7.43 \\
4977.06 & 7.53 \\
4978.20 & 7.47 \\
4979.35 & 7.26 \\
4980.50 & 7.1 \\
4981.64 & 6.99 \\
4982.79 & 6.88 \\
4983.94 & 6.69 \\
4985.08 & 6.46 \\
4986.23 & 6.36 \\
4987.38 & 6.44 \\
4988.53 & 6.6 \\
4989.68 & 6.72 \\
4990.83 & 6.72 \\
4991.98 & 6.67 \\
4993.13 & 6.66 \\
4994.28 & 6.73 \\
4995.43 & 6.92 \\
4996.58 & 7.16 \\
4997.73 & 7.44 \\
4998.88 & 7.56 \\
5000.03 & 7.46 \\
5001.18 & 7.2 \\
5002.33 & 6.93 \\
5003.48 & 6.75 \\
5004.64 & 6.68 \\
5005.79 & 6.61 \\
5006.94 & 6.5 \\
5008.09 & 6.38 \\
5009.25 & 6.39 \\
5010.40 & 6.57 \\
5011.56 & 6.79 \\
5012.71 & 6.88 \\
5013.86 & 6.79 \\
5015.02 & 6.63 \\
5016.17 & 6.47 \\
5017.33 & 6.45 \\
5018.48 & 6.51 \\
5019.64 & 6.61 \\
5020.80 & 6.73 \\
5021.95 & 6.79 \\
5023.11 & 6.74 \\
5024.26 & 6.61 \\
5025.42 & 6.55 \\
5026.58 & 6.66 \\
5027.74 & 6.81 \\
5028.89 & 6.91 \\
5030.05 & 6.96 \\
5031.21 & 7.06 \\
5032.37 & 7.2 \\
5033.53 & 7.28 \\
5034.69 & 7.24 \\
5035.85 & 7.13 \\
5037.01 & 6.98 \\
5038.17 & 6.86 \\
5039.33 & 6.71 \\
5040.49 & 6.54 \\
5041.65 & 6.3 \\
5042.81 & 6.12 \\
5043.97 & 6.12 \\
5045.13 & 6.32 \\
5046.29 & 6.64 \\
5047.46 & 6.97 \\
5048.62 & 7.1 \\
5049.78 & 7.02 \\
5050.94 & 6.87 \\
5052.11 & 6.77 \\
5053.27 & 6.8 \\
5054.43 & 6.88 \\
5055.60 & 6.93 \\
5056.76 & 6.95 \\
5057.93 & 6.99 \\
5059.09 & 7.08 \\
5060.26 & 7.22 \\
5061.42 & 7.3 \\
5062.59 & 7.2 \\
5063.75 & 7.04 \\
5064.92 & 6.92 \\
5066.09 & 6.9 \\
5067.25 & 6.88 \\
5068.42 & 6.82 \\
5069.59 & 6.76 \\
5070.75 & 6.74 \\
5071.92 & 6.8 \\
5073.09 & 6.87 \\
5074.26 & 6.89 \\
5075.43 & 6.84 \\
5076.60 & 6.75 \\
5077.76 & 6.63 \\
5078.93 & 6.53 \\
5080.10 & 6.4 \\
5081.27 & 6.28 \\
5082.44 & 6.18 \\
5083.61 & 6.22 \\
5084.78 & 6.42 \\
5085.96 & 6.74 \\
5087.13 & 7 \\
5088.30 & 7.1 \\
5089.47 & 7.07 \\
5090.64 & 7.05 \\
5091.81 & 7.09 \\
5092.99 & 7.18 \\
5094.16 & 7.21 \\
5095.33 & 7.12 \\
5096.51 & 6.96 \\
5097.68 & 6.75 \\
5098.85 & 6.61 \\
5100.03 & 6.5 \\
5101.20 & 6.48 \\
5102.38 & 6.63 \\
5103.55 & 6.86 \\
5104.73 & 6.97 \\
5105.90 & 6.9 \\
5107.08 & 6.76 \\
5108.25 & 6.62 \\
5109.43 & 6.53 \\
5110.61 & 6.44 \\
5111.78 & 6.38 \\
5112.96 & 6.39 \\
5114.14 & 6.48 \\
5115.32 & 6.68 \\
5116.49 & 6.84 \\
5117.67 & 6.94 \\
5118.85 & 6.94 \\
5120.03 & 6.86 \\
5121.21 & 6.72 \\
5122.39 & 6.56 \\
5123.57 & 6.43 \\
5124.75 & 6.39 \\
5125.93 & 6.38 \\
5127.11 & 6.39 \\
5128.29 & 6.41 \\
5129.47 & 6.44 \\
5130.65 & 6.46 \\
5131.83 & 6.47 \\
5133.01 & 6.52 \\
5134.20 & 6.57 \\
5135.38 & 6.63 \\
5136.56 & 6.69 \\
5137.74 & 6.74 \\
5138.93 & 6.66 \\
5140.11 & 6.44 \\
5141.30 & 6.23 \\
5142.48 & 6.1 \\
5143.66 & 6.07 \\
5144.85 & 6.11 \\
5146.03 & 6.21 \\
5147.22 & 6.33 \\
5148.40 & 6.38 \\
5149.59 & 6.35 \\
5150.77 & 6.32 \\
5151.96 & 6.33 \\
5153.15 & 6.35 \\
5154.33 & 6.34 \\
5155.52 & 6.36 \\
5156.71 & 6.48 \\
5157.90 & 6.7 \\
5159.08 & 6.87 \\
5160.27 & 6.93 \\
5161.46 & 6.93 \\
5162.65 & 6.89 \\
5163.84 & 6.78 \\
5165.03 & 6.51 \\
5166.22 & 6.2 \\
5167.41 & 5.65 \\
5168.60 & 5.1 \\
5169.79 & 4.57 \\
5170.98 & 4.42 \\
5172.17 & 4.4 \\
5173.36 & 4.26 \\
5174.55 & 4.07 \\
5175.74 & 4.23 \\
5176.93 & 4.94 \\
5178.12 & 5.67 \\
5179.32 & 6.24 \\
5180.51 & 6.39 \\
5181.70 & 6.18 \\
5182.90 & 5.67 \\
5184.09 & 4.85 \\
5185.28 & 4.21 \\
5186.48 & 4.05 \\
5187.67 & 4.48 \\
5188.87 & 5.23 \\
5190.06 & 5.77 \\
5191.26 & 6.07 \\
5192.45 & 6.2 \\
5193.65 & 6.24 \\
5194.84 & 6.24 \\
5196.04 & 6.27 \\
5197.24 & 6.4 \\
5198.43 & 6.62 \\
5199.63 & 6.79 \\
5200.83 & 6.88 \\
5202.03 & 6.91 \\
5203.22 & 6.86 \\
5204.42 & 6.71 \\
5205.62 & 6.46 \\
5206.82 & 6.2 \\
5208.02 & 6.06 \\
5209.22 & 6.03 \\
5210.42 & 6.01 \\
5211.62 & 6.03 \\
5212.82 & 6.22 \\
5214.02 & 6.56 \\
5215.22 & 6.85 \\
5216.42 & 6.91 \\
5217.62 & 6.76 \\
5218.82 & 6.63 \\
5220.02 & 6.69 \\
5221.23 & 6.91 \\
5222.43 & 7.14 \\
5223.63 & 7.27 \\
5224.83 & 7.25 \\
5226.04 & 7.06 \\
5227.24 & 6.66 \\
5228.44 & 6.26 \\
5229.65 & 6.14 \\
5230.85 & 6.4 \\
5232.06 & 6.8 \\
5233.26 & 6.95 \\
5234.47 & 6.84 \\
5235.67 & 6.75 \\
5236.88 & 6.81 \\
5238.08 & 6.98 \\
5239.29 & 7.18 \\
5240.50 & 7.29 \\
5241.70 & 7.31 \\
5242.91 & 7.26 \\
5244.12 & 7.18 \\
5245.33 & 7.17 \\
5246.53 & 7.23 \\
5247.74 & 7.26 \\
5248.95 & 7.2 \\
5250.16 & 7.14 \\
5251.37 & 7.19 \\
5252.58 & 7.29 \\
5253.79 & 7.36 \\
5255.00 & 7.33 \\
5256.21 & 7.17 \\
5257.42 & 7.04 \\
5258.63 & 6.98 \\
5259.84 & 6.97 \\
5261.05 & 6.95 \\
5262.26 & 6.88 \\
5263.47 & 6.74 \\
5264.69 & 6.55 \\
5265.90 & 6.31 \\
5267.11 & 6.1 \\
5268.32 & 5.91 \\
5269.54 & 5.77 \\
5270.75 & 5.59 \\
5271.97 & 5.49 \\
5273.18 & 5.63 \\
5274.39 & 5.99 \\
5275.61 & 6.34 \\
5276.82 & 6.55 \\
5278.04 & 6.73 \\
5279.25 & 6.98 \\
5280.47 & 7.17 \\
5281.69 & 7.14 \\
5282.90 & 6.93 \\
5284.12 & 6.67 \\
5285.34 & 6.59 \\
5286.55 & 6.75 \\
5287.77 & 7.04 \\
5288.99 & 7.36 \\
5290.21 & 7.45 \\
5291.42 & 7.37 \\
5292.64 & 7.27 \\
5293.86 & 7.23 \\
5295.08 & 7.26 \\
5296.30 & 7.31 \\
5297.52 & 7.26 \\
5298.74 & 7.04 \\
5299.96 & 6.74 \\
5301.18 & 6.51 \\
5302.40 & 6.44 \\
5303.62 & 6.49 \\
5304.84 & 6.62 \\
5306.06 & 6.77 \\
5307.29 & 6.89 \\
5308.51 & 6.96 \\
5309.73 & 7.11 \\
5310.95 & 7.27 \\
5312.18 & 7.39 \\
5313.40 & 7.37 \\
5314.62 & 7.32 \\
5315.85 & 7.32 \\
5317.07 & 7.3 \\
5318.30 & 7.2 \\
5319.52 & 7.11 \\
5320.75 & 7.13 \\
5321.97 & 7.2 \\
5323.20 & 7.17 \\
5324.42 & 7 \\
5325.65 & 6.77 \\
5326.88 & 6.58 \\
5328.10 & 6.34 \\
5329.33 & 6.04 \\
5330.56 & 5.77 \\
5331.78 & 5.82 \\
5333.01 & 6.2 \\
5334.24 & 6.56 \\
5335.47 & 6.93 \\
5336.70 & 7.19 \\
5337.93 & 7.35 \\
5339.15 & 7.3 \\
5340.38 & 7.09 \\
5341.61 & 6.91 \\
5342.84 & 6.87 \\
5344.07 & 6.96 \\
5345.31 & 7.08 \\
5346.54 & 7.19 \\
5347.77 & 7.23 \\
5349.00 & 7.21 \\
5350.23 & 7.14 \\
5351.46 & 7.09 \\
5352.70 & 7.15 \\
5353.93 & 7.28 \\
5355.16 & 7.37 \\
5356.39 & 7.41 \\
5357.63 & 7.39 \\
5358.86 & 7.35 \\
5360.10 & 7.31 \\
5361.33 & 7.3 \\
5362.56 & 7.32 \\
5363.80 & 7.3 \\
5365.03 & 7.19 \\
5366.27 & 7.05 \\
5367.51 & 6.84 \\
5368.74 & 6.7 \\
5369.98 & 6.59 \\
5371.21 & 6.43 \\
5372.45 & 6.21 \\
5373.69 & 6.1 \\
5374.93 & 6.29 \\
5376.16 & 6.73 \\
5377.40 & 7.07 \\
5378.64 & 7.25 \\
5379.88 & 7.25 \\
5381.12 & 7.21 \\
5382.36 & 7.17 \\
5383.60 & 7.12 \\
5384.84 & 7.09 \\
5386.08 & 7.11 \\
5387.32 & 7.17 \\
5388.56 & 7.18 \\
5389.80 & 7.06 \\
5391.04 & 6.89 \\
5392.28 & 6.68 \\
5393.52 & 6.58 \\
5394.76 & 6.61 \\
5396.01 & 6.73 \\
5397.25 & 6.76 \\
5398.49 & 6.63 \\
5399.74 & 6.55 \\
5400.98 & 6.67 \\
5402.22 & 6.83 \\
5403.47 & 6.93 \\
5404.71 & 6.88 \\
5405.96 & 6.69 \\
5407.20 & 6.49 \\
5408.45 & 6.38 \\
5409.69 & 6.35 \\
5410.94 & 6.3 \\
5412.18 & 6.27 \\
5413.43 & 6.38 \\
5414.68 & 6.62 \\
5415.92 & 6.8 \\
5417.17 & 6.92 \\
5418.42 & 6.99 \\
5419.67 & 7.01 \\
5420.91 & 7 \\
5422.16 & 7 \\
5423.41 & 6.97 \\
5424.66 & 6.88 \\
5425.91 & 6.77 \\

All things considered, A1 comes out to 1.12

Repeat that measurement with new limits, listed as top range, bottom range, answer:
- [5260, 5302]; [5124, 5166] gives 1.09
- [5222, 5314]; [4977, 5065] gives 1.11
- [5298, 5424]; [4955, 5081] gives 1.15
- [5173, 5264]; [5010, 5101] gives 1.01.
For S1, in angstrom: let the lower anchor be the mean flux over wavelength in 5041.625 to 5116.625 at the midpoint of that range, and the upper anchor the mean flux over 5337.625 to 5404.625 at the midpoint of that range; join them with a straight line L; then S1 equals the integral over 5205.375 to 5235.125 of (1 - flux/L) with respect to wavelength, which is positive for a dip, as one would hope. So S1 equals 1.2 angstrom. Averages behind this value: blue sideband 6.77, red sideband 6.98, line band 6.61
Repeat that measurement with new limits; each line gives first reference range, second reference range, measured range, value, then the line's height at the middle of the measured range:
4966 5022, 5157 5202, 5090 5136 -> -4.01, 6.14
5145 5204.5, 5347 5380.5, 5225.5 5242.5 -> -1.52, 6.26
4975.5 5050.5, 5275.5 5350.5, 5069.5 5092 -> 0.43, 6.84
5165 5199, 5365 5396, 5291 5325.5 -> -4.06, 6.32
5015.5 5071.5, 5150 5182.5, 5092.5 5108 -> -1.11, 6.38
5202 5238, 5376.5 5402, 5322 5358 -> -0.33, 6.85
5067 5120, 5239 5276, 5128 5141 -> 0.39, 6.75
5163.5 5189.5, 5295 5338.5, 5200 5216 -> -2.60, 5.55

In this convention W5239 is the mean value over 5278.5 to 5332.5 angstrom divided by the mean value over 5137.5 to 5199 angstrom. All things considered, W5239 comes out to 1.18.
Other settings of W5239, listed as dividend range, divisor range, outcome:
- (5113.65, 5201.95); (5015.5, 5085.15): 0.90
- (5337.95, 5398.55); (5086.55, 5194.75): 1.12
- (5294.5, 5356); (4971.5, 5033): 1.02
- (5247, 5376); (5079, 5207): 1.09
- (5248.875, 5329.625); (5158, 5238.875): 1.11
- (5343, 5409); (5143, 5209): 1.17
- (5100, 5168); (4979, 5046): 0.96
